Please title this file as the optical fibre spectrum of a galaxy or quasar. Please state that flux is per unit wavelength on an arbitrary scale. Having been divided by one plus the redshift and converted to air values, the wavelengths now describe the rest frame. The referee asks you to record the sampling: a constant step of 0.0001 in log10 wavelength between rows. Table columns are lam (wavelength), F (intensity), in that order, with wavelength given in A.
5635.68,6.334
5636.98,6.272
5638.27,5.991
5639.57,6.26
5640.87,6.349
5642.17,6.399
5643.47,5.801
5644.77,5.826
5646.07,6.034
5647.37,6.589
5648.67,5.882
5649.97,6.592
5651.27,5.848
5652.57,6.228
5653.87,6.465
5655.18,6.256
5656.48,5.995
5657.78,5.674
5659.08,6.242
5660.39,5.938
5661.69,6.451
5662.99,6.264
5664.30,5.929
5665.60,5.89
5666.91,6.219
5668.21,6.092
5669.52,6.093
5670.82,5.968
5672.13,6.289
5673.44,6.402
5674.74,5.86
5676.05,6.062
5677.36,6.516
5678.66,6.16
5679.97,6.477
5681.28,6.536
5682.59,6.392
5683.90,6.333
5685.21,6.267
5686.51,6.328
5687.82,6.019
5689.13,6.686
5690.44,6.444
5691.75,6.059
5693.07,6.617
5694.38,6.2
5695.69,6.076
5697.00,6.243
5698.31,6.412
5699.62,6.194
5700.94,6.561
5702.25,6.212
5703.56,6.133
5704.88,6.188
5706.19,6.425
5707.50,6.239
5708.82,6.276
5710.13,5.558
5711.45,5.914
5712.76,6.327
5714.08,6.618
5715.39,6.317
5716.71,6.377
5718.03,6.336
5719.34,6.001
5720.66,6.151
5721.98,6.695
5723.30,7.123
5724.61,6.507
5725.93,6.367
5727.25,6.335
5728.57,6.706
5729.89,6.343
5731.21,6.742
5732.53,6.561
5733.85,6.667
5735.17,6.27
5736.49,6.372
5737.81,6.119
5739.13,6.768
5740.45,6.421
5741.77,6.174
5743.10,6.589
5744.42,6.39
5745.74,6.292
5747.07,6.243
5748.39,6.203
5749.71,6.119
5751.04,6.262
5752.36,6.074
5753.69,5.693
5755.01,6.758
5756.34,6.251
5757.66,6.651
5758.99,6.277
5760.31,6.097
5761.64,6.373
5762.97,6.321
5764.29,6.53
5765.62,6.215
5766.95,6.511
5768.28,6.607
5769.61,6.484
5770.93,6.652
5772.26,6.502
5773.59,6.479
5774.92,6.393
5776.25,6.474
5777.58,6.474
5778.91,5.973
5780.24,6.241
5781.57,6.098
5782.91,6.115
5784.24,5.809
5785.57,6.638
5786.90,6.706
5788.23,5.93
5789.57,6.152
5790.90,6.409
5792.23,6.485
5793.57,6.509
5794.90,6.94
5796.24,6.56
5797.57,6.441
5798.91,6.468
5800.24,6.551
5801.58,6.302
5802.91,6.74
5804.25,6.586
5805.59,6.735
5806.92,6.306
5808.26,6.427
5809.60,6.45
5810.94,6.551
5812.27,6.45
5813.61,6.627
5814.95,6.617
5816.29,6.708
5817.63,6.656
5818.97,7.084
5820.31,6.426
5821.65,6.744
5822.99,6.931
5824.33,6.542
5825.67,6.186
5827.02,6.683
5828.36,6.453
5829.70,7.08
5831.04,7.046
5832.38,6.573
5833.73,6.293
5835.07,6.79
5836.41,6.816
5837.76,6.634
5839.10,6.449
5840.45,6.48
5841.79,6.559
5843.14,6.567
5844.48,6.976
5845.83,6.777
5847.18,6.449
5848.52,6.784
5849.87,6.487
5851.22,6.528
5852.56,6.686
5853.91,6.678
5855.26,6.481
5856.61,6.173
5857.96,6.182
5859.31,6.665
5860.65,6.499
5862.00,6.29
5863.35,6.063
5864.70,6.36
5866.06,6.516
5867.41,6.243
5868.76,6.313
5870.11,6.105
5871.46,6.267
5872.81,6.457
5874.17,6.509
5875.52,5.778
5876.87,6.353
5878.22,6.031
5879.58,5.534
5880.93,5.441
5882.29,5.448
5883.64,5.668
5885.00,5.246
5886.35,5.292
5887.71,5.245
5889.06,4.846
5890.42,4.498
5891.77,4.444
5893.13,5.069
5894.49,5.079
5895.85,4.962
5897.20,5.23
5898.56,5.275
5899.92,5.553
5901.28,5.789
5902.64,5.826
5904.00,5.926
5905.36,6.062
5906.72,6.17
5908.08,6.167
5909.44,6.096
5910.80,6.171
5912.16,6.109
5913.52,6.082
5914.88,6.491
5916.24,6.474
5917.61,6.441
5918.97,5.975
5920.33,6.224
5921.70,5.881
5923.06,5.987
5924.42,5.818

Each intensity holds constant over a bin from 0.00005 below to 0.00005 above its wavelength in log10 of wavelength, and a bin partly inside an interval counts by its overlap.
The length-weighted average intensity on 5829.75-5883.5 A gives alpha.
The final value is 6.39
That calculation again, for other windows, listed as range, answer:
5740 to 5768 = 6.31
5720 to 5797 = 6.39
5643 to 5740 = 6.27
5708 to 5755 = 6.35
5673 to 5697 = 6.3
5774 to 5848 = 6.53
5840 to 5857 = 6.59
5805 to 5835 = 6.62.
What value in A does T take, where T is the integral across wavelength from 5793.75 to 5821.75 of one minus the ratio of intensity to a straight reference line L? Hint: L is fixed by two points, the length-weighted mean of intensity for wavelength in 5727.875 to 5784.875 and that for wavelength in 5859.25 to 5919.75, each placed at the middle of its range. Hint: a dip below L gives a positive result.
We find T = -2.0 A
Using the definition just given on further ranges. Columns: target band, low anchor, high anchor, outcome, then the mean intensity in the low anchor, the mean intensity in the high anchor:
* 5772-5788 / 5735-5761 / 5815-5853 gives 0.3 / 6.3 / 6.66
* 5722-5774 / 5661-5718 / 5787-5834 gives -0.1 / 6.25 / 6.56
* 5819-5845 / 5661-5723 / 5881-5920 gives -3.6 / 6.26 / 5.63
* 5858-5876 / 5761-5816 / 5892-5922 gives -0.8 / 6.44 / 5.84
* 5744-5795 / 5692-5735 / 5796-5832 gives 1.3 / 6.35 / 6.61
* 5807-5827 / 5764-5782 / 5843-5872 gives -0.5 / 6.4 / 6.46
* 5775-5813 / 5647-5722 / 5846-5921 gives -2.1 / 6.23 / 5.96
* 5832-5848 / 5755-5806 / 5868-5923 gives -1.4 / 6.42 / 5.77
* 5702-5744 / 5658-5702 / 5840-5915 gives -1.2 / 6.24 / 5.99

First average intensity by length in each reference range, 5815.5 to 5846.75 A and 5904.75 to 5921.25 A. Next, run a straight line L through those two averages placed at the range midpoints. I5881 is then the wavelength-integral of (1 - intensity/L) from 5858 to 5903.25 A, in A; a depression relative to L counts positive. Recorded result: 4.7 A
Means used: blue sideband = 6.67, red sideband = 6.2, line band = 5.73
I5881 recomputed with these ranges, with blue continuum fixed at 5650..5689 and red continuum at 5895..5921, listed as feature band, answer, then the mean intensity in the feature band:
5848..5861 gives -1.11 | 6.51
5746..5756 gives -0.15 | 6.2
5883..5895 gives 1.86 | 5.04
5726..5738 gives -0.66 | 6.47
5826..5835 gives -0.97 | 6.67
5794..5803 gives -0.74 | 6.56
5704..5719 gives -0.19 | 6.23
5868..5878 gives -0.44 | 6.25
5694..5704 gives -0.16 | 6.26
